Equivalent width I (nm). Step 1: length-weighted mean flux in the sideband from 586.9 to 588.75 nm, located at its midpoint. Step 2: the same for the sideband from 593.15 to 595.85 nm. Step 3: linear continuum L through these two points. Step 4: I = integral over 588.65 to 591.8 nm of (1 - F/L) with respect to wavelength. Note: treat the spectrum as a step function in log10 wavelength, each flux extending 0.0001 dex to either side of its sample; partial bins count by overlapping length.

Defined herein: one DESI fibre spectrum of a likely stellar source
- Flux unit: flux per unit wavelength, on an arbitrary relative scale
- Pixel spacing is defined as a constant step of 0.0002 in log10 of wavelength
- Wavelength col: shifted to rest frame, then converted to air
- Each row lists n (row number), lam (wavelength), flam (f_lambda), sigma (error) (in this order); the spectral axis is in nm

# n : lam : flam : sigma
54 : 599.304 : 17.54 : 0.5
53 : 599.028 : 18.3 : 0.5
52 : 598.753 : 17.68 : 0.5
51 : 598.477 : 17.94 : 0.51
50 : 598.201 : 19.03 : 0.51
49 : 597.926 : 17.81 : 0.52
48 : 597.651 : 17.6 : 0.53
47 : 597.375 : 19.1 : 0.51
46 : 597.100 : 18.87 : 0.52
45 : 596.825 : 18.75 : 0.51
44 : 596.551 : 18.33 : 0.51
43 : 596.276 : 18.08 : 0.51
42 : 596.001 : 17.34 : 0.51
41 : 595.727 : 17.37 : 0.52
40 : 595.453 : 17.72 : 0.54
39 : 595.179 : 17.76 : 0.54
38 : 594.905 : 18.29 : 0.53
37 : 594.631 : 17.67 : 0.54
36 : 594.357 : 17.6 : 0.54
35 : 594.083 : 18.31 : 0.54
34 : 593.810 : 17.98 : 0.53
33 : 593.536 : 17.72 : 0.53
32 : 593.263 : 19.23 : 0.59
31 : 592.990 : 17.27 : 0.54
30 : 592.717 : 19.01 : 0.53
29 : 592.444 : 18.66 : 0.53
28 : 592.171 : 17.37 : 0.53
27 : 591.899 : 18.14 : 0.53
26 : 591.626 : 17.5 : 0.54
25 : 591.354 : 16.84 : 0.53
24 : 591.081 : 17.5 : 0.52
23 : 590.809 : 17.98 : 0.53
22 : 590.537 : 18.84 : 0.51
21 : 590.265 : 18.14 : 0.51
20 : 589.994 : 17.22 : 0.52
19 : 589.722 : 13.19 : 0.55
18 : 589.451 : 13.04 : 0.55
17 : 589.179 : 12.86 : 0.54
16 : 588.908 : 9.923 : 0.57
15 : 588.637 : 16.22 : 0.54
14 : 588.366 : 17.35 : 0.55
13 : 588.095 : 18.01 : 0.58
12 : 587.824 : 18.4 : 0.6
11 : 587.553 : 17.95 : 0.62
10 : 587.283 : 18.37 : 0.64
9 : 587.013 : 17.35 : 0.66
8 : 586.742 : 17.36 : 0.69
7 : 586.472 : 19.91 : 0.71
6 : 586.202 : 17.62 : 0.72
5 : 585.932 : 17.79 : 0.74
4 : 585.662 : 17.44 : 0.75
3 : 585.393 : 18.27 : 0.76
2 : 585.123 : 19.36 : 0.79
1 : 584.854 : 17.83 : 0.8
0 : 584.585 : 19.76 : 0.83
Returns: 0.36 nm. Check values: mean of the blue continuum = 17.7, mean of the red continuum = 18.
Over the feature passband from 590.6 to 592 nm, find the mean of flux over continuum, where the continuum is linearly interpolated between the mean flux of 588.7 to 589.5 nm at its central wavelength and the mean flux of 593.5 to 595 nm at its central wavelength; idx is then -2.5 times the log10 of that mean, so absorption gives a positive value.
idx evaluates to -0.20 mag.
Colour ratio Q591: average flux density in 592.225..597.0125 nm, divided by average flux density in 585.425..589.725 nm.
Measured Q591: 1.09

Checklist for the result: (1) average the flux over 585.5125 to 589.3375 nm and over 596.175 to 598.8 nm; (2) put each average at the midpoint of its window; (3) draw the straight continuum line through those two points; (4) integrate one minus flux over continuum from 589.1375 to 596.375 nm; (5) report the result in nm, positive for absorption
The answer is 0.10 nm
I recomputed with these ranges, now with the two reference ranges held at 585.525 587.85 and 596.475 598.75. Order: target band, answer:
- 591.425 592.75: 0.014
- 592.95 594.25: 0.007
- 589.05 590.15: 0.240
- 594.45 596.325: 0.059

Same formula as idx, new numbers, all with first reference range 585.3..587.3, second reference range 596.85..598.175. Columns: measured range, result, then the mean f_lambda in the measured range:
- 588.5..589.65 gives 0.36 mag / 13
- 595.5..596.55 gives 0.04 mag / 17.7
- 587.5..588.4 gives 0.00 mag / 18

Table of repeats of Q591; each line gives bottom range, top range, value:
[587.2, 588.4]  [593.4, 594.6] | 0.99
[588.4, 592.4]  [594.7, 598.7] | 1.12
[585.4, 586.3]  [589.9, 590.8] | 1.02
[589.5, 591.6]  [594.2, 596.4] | 1.05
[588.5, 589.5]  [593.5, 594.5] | 1.38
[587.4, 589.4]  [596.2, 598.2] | 1.17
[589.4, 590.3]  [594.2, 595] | 1.16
